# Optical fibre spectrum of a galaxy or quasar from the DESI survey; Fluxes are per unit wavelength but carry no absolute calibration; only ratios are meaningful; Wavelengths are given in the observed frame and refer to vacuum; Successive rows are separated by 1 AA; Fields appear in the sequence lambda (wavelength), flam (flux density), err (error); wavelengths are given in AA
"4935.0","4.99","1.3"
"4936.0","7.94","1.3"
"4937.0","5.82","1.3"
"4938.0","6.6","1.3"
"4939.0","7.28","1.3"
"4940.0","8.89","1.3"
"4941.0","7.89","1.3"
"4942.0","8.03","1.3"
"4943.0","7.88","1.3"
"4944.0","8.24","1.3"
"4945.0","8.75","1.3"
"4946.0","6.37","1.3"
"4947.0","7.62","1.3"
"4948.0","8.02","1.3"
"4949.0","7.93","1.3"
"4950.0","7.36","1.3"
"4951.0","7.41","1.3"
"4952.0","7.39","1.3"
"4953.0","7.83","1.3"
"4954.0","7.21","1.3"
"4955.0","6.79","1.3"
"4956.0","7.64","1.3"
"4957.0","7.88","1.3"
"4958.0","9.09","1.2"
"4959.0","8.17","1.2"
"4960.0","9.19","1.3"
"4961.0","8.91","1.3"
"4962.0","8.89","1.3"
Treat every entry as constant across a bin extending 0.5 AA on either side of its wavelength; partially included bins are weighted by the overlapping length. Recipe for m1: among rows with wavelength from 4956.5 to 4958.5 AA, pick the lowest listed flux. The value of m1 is 7.88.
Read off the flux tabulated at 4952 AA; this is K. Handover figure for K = 7.39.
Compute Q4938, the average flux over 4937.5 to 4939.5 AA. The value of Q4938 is 6.94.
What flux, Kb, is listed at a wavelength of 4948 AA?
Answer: 8.02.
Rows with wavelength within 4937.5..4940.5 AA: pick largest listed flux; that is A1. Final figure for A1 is 8.89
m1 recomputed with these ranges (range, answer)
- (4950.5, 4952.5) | 7.39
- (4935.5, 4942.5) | 5.82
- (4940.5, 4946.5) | 6.37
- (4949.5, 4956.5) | 6.79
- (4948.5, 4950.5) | 7.36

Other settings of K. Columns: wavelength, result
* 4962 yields 8.89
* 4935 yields 4.99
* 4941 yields 7.89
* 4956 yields 7.64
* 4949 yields 7.93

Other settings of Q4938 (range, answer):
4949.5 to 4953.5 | 7.5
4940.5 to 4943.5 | 7.93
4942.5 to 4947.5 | 7.77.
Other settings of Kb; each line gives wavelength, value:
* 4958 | 9.09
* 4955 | 6.79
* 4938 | 6.6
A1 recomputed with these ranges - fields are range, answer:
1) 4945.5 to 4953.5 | 8.02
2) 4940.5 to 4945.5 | 8.75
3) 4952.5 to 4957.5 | 7.88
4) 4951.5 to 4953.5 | 7.83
